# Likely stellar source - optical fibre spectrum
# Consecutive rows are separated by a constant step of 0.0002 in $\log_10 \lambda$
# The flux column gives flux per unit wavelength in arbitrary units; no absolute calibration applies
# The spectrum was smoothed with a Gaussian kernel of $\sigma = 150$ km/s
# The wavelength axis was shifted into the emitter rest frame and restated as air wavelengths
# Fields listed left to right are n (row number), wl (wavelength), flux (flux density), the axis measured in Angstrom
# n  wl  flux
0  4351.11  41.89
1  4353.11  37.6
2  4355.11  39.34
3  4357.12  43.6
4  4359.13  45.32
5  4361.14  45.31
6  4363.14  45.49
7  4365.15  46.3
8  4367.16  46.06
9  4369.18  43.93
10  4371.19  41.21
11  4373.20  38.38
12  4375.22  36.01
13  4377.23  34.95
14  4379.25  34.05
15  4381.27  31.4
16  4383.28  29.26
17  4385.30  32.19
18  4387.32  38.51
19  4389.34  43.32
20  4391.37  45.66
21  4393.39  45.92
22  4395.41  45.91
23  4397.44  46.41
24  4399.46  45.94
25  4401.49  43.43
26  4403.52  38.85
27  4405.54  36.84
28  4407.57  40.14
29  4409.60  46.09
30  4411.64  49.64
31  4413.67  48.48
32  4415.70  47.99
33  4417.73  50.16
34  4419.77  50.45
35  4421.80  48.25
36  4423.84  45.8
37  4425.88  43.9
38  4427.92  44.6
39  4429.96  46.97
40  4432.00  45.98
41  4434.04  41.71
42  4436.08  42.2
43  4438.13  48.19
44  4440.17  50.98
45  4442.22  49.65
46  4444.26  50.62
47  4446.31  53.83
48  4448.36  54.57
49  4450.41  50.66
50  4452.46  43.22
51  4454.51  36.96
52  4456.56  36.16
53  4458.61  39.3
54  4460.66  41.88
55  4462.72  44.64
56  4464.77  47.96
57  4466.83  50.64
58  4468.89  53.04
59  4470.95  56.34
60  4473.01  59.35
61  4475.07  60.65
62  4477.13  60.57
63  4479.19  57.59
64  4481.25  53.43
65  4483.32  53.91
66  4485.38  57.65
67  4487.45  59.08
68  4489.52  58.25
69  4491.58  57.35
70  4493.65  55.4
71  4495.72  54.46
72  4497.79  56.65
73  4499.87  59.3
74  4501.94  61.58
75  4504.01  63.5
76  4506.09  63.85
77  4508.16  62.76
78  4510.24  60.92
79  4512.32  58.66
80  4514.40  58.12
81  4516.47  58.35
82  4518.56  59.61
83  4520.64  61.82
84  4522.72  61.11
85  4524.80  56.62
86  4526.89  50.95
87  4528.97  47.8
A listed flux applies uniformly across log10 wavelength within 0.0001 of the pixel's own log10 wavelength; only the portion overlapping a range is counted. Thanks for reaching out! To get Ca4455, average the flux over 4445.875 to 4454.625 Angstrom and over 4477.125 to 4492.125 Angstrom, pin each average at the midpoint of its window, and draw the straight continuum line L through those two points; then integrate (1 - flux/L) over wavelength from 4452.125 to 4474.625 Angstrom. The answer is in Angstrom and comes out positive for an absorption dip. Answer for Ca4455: 2.2 Angstrom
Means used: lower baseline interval 48.6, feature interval 46.8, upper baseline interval 57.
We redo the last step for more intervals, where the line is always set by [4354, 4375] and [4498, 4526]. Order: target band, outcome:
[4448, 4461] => 2.6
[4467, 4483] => -0.2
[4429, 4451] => 1.4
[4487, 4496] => 0.1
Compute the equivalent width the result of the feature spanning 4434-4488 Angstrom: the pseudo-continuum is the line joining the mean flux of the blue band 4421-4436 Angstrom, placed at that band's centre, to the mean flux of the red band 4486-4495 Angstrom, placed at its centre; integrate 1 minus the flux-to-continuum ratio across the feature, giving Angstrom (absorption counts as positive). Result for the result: 1.4 Angstrom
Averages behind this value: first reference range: 45.1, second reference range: 57.4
